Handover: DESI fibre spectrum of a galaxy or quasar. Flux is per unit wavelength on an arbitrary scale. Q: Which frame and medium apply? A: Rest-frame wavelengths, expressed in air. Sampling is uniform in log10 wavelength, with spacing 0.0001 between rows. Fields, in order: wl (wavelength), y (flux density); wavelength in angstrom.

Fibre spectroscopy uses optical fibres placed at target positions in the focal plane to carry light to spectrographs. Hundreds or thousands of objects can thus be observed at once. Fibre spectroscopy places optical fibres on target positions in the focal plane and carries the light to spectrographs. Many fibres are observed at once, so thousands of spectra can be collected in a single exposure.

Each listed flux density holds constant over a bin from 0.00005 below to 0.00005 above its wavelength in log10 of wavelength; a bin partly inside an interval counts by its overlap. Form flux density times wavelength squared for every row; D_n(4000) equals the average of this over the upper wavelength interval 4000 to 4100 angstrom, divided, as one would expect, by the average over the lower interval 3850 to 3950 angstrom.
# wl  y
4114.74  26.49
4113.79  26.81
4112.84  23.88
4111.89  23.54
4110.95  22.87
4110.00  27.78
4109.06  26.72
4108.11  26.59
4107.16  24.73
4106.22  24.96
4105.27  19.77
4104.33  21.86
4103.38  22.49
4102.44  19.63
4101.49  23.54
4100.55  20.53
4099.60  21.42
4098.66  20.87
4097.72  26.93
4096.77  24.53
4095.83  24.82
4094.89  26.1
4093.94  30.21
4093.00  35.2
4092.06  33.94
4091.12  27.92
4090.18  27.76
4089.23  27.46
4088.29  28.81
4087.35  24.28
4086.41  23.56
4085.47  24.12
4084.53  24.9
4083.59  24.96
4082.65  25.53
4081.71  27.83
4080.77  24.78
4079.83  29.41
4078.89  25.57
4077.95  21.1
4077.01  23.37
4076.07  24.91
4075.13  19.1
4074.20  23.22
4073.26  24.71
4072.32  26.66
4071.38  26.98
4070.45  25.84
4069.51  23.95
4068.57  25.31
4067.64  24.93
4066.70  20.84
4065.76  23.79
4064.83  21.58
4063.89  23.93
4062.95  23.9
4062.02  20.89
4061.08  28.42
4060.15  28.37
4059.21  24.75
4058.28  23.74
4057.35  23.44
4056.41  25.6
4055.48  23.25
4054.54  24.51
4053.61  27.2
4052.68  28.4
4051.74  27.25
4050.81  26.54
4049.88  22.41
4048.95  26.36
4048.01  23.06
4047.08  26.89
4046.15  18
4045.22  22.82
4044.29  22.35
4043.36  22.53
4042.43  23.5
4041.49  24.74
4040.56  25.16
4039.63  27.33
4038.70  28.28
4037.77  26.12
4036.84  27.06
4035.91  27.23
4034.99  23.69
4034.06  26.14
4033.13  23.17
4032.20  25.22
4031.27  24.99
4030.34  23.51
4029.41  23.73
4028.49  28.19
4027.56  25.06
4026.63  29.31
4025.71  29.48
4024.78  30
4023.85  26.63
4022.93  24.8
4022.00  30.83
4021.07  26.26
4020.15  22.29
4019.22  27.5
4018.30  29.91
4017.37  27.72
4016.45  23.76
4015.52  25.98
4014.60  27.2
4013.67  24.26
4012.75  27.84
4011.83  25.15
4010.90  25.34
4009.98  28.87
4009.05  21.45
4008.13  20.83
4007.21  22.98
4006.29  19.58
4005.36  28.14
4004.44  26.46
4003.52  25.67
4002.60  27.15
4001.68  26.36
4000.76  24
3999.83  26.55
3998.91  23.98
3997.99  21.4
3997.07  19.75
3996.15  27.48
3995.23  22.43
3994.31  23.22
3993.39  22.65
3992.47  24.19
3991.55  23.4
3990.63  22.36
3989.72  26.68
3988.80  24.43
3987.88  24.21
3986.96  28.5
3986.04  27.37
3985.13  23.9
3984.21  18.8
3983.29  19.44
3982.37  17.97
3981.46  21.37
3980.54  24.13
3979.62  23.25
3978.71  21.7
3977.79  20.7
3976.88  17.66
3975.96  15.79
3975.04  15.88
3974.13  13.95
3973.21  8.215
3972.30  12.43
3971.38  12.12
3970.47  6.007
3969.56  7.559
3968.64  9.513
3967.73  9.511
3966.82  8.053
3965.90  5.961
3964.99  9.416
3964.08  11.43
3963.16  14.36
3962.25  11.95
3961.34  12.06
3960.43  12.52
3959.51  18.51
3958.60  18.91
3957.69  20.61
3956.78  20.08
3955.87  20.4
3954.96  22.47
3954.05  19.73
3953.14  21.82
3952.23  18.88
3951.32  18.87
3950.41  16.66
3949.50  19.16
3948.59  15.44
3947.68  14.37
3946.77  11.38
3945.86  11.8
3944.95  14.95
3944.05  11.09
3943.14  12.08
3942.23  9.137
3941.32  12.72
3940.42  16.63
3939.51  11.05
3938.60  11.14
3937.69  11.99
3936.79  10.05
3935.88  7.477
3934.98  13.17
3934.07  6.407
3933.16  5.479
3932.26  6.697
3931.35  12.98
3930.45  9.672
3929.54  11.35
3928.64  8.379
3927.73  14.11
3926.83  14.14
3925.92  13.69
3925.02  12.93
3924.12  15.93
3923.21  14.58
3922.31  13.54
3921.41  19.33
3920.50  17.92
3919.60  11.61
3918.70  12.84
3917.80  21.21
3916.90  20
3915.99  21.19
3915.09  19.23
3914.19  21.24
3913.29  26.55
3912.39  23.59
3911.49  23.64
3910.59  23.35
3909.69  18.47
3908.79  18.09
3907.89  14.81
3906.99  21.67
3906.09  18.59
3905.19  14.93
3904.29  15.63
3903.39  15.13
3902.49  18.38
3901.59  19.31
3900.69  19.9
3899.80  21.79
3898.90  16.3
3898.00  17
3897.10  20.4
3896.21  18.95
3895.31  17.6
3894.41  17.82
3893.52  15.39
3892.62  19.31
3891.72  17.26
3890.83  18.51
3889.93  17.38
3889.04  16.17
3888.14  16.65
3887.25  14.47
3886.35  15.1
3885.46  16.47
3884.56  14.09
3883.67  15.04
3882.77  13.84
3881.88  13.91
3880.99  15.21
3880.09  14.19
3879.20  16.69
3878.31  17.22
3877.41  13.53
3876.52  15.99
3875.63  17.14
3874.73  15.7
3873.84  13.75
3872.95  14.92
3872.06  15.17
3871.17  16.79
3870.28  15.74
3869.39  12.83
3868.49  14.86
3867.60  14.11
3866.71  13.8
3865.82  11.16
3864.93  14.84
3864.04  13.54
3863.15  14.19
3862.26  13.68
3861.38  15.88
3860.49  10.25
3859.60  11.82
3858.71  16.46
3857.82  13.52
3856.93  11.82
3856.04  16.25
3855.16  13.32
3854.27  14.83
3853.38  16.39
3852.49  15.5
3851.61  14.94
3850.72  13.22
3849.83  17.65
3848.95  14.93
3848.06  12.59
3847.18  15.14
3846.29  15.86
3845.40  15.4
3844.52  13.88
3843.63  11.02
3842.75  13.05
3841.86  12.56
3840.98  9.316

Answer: 1.80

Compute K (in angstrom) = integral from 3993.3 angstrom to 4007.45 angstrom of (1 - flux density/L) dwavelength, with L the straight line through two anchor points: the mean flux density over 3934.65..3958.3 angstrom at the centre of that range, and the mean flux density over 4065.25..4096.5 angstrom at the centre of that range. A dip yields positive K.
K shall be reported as -3.5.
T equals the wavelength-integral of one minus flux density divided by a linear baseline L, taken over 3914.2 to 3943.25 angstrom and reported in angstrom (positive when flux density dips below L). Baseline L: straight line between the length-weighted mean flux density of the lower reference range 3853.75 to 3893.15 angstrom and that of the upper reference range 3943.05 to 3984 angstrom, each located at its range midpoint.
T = 3.8 angstrom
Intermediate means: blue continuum 14.9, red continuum 15.4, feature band 13.2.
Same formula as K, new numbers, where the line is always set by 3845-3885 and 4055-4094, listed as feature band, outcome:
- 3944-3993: 7.06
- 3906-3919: -2.57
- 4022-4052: -2.54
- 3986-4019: -4.89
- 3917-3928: 1.40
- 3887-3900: -1.25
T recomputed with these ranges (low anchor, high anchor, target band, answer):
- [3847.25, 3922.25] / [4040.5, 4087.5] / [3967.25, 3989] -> 3.3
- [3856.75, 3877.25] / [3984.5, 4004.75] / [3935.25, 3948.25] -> 5.4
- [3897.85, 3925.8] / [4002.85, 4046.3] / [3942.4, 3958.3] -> 3.0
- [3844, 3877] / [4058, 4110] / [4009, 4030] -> -4.5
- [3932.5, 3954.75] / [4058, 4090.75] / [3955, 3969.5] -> 1.3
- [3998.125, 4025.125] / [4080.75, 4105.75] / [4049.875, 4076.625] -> 0.8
